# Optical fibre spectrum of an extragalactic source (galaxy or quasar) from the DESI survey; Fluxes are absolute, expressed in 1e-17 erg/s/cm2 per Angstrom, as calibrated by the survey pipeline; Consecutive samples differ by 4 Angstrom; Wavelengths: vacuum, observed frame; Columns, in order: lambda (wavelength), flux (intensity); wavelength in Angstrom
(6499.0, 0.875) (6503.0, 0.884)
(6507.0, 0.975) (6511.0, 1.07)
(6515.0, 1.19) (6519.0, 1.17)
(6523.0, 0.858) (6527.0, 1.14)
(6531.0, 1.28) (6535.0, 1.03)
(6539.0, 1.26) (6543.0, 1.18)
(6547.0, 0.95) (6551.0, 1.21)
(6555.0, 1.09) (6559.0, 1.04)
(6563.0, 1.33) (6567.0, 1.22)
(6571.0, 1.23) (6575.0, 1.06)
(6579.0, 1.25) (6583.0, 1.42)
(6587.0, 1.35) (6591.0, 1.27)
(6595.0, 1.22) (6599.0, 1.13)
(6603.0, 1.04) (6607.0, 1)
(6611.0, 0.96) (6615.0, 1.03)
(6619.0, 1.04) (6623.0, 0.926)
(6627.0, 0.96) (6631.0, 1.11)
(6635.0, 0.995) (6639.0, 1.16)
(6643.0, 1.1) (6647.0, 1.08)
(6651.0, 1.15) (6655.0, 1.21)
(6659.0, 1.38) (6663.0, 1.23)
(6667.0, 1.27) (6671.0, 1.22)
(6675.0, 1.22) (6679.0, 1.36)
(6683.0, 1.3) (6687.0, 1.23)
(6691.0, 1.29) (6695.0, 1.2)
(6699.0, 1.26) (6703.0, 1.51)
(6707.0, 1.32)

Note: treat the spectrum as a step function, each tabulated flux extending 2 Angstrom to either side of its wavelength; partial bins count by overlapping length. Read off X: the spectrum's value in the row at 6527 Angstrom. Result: 1.14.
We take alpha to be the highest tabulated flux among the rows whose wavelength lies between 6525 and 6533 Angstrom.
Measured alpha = 1.28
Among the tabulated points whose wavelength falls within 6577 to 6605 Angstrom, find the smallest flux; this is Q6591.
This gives 1.04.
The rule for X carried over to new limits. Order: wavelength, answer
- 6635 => 0.995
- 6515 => 1.19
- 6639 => 1.16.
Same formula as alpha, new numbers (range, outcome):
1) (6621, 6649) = 1.16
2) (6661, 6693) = 1.36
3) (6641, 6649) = 1.1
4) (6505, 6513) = 1.07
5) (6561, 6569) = 1.33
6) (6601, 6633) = 1.11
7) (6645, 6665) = 1.38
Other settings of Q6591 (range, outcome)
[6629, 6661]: 0.995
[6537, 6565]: 0.95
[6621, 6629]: 0.926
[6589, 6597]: 1.22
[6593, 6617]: 0.96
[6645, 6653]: 1.08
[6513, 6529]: 0.858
